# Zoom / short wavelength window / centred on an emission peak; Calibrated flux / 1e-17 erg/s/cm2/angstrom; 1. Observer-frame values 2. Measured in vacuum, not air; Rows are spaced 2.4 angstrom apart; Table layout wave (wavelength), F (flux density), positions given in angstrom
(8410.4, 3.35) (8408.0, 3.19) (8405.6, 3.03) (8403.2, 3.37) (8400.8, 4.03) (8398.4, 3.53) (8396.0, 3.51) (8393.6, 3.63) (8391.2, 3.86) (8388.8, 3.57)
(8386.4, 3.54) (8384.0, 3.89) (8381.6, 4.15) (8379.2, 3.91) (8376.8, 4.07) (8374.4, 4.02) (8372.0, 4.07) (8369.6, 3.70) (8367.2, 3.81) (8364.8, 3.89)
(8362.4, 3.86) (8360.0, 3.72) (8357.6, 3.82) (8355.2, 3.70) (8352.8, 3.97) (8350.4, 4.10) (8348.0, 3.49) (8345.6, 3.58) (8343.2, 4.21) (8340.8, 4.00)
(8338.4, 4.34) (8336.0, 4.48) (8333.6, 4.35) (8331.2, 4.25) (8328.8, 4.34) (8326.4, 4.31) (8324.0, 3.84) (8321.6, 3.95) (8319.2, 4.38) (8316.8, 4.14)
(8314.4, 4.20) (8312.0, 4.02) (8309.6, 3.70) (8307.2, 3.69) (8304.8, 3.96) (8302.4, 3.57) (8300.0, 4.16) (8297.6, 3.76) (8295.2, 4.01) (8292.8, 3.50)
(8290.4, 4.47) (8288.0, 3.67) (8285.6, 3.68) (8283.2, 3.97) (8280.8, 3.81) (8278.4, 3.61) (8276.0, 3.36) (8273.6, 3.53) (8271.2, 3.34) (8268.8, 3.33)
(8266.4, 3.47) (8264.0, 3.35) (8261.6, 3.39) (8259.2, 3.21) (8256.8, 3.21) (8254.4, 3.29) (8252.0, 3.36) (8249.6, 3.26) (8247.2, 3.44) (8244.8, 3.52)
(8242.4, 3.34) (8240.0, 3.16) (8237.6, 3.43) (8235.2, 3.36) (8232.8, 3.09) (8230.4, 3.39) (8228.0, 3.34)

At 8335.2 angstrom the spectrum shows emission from H-gamma 4340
